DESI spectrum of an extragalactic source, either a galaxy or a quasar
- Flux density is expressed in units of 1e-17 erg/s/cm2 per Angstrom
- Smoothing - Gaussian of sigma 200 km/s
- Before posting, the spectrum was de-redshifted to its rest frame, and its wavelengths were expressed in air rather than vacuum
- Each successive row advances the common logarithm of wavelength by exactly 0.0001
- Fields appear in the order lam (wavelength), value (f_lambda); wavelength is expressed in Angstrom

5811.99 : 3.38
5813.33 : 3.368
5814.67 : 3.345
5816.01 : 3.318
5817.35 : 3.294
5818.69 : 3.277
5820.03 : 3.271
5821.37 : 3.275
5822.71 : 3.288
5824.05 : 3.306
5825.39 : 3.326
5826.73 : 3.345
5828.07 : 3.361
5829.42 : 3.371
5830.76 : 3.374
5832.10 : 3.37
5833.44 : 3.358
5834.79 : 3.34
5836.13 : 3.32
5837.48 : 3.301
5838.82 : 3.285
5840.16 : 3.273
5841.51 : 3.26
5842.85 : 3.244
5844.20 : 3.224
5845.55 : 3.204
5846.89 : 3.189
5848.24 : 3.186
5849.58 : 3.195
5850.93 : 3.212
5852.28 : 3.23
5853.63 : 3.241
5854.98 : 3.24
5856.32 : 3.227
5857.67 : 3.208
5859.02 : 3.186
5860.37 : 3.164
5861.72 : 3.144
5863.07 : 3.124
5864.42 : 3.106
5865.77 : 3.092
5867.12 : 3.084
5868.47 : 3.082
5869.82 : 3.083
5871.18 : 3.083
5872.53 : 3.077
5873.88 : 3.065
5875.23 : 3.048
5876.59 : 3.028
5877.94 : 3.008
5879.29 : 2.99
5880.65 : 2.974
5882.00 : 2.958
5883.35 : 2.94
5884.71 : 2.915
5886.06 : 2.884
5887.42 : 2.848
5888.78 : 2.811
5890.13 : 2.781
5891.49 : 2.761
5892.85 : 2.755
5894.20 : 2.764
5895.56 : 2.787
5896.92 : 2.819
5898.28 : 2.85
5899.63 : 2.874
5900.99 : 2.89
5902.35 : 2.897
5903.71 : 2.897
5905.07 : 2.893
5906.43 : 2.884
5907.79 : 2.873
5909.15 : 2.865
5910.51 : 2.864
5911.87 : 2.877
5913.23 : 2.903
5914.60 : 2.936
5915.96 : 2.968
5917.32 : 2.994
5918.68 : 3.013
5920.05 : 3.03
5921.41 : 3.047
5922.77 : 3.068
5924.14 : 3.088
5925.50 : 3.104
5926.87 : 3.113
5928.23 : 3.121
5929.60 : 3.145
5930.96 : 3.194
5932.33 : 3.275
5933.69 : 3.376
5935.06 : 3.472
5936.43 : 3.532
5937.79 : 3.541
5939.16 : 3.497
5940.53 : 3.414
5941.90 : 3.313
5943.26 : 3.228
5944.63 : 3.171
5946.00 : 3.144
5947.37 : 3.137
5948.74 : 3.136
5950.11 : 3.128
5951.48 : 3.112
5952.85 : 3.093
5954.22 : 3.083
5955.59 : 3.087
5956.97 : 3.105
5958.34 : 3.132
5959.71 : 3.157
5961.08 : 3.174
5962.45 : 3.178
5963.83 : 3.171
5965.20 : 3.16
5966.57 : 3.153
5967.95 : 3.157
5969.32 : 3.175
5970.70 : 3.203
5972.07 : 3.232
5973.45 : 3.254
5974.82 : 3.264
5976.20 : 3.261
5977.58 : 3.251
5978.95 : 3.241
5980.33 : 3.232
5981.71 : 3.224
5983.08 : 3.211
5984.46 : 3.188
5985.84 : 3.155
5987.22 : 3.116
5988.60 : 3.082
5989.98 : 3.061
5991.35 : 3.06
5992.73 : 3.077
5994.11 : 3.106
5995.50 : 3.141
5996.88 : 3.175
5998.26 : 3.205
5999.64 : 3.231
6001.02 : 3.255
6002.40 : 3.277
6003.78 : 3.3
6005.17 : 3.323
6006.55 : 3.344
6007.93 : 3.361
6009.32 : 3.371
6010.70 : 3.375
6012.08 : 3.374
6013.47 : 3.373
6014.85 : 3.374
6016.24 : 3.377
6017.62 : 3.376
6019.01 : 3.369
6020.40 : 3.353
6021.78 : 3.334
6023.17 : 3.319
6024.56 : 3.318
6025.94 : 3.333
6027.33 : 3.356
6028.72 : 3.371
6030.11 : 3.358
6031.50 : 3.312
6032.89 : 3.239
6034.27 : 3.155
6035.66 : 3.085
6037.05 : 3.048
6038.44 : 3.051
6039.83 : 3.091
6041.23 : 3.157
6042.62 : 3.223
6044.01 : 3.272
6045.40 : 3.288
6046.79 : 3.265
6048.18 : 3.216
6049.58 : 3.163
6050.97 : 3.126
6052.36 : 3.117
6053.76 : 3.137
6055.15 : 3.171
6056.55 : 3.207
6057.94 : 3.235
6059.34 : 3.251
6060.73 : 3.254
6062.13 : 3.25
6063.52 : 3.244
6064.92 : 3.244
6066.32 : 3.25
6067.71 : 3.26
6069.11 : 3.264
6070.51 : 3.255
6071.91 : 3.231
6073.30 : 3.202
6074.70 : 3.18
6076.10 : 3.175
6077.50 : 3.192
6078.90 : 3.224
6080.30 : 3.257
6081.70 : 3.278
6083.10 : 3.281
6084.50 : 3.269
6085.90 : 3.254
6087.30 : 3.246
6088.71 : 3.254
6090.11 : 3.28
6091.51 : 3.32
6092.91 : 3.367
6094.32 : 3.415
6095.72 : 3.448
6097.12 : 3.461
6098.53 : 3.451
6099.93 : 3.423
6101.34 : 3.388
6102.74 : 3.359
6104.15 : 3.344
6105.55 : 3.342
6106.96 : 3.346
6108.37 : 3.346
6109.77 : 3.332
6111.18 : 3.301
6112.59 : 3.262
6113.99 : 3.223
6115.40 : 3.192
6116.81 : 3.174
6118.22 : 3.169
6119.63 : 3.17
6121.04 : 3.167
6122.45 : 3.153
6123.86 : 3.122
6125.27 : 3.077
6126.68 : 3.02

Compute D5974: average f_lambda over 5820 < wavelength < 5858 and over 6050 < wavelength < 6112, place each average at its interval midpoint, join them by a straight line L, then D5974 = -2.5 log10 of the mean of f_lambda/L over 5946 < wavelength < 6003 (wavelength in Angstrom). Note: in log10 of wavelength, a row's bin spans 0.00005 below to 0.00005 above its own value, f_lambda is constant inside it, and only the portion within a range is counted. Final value 0.04 mag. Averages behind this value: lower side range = 3.28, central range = 3.17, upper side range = 3.28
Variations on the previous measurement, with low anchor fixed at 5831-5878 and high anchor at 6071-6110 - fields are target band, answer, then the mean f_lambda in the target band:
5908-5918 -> 0.11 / 2.91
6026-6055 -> 0.03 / 3.2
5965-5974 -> 0.02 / 3.19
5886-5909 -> 0.13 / 2.84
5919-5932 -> 0.04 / 3.1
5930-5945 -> -0.04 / 3.37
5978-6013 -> 0.01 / 3.22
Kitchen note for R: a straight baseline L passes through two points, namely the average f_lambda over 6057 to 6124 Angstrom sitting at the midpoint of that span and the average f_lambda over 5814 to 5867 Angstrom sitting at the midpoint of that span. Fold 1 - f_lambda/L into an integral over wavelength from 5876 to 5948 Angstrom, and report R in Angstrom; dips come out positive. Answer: 5.13 Angstrom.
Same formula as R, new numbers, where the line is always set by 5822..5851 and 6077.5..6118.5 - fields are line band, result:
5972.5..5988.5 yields 0.4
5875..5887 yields 1.2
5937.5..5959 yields 0.6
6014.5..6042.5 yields 0.3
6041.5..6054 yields 0.4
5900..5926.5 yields 2.8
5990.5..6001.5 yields 0.5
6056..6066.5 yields 0.2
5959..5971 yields 0.5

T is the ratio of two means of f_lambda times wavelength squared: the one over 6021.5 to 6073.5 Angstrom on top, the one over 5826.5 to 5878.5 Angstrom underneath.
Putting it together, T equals 1.08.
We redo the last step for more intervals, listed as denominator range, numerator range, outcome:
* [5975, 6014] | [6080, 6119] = 1.06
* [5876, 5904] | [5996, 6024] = 1.20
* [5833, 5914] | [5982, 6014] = 1.11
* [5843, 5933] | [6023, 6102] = 1.14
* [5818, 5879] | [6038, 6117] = 1.10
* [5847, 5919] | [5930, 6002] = 1.10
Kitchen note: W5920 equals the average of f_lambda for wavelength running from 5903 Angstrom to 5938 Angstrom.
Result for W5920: 3.07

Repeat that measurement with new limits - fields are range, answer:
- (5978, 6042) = 3.24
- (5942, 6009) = 3.18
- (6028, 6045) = 3.2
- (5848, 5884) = 3.11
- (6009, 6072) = 3.26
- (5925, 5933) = 3.16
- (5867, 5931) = 2.95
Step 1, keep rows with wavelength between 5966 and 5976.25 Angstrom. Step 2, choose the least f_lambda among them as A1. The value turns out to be 3.153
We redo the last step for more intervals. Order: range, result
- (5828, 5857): 3.186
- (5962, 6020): 3.06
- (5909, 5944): 2.864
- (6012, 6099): 3.048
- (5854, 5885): 2.915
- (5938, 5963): 3.083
